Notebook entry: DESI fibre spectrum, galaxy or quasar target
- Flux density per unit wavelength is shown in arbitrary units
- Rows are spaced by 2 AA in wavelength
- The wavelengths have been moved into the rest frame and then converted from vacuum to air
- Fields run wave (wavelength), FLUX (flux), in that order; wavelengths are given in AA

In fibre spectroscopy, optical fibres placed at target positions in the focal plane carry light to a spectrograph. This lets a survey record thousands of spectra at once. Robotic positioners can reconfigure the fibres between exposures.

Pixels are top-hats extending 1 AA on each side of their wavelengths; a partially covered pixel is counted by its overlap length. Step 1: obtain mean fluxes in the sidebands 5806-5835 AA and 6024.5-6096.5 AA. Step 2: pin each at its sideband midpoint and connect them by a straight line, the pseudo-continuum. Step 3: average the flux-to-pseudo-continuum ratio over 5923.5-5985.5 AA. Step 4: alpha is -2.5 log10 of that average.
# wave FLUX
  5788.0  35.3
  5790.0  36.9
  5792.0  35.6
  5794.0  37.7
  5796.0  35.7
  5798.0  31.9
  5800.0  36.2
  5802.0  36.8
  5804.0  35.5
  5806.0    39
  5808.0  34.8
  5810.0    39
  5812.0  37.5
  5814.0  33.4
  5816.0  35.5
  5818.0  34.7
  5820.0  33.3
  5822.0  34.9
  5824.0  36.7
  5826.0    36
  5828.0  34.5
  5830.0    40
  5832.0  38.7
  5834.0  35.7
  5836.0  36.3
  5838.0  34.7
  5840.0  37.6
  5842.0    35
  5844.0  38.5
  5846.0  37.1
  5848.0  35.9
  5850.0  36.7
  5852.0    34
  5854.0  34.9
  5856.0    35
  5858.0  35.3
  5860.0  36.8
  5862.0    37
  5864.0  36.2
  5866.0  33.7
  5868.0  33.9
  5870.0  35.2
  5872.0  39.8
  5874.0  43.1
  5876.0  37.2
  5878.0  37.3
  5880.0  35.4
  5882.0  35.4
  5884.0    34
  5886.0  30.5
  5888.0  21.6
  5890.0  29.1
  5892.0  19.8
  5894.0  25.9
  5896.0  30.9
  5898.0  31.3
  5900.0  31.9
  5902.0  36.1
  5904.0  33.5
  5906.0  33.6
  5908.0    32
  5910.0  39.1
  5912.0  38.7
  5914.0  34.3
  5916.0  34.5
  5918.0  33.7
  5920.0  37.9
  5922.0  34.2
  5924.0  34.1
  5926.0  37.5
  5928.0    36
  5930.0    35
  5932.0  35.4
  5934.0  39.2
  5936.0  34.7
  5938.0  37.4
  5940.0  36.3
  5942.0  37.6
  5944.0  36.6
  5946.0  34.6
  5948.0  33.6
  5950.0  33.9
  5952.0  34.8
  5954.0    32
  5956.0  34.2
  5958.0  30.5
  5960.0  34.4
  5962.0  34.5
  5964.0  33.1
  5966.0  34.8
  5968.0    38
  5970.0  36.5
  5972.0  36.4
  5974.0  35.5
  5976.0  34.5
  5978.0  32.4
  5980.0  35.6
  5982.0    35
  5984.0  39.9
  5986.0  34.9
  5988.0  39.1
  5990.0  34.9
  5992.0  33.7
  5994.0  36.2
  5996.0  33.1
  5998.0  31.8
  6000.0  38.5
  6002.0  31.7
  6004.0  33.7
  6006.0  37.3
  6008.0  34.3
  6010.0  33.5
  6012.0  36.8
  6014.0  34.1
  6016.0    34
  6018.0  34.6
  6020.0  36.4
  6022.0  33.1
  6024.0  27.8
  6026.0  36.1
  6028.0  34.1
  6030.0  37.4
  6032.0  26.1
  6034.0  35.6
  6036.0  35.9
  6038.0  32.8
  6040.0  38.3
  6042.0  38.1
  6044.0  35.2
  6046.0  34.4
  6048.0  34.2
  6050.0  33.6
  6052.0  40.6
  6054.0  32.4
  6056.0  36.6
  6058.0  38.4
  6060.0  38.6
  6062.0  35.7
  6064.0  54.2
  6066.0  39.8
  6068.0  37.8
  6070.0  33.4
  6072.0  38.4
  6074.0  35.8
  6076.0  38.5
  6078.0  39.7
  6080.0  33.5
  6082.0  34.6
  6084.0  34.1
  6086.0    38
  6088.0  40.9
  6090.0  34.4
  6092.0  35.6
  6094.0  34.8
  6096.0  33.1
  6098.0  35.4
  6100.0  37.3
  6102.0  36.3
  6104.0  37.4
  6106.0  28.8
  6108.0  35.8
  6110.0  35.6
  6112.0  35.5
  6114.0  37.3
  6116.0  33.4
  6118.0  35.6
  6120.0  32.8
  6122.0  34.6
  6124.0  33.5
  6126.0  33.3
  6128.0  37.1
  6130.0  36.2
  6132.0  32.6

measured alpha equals 0.03 mag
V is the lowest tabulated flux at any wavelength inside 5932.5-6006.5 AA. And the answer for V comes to 30.5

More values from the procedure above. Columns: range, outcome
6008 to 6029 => 27.8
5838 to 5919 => 19.8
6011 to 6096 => 26.1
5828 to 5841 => 34.5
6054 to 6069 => 32.4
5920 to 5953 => 33.6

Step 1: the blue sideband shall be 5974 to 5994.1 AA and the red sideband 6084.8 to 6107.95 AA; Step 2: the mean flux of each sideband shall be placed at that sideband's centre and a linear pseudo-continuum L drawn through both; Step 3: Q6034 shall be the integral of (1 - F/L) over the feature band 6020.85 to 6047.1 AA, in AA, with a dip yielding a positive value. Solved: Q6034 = 1.0 AA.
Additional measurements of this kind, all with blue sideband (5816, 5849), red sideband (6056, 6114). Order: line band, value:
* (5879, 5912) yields 4.43 AA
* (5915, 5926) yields 0.39 AA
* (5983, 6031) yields 2.32 AA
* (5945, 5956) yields 0.81 AA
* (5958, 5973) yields 0.61 AA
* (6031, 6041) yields 0.81 AA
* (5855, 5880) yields -0.25 AA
